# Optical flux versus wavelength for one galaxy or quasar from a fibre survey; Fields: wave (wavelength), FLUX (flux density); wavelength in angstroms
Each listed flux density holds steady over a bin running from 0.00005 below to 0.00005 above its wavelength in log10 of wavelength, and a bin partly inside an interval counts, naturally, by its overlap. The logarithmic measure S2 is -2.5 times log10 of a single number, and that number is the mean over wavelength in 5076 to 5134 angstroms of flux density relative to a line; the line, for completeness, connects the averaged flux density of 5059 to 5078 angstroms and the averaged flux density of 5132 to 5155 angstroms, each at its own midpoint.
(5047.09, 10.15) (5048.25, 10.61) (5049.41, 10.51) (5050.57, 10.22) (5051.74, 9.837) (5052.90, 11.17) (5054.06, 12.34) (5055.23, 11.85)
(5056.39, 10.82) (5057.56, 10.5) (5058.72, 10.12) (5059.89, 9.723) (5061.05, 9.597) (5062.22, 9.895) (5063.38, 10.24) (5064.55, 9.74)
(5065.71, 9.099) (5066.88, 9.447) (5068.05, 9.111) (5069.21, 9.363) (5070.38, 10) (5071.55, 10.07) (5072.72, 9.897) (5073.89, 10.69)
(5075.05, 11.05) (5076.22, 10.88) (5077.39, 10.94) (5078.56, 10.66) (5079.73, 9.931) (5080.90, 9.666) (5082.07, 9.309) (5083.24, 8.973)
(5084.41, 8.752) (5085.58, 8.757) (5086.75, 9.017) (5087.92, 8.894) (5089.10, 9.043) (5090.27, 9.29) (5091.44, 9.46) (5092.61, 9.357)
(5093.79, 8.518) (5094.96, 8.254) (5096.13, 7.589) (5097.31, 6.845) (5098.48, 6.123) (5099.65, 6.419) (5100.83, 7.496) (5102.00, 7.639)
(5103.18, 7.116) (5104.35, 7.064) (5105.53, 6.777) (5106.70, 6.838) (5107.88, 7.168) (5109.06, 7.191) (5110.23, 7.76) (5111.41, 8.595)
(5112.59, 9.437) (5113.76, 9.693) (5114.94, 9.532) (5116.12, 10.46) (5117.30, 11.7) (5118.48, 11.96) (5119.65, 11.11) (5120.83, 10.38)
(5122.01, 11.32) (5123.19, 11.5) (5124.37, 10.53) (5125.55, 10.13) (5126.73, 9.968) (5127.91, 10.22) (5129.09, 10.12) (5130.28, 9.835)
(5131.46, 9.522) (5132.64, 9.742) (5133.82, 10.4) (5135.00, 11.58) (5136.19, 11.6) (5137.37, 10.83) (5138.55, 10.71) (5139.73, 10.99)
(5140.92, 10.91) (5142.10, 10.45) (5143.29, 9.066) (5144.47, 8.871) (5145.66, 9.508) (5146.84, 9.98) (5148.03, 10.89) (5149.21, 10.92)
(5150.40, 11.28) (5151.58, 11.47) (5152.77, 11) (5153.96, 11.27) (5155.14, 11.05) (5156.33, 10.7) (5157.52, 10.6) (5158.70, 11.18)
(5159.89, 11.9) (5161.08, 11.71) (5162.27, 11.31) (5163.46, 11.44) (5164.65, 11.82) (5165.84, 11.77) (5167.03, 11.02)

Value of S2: 0.129 mag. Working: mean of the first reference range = 9.99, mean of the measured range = 9.14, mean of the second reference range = 10.6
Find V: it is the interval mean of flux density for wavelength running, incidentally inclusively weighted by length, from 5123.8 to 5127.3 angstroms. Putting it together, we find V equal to 10.2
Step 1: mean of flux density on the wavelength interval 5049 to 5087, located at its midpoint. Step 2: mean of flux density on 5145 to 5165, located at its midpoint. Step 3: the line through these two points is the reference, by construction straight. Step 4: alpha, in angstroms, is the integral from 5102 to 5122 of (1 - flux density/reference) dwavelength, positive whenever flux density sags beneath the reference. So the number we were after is 3.1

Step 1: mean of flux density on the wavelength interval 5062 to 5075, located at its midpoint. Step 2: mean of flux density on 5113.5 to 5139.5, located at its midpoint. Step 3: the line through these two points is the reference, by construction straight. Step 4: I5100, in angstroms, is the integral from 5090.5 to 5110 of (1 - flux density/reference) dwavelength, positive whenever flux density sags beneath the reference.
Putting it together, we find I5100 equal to 5.2 angstroms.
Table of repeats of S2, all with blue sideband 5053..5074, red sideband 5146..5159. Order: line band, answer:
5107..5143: 0.06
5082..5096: 0.16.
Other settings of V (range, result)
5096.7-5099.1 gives 6.49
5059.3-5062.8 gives 9.73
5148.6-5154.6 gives 11.2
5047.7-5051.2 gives 10.4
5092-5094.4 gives 8.93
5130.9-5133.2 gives 9.64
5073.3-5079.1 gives 10.9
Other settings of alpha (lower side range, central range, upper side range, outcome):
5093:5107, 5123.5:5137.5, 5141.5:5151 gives -1.9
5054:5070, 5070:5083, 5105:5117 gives -0.9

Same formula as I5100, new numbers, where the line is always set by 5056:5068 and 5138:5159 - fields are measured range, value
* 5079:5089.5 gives 0.9 angstroms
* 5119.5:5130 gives -0.1 angstroms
